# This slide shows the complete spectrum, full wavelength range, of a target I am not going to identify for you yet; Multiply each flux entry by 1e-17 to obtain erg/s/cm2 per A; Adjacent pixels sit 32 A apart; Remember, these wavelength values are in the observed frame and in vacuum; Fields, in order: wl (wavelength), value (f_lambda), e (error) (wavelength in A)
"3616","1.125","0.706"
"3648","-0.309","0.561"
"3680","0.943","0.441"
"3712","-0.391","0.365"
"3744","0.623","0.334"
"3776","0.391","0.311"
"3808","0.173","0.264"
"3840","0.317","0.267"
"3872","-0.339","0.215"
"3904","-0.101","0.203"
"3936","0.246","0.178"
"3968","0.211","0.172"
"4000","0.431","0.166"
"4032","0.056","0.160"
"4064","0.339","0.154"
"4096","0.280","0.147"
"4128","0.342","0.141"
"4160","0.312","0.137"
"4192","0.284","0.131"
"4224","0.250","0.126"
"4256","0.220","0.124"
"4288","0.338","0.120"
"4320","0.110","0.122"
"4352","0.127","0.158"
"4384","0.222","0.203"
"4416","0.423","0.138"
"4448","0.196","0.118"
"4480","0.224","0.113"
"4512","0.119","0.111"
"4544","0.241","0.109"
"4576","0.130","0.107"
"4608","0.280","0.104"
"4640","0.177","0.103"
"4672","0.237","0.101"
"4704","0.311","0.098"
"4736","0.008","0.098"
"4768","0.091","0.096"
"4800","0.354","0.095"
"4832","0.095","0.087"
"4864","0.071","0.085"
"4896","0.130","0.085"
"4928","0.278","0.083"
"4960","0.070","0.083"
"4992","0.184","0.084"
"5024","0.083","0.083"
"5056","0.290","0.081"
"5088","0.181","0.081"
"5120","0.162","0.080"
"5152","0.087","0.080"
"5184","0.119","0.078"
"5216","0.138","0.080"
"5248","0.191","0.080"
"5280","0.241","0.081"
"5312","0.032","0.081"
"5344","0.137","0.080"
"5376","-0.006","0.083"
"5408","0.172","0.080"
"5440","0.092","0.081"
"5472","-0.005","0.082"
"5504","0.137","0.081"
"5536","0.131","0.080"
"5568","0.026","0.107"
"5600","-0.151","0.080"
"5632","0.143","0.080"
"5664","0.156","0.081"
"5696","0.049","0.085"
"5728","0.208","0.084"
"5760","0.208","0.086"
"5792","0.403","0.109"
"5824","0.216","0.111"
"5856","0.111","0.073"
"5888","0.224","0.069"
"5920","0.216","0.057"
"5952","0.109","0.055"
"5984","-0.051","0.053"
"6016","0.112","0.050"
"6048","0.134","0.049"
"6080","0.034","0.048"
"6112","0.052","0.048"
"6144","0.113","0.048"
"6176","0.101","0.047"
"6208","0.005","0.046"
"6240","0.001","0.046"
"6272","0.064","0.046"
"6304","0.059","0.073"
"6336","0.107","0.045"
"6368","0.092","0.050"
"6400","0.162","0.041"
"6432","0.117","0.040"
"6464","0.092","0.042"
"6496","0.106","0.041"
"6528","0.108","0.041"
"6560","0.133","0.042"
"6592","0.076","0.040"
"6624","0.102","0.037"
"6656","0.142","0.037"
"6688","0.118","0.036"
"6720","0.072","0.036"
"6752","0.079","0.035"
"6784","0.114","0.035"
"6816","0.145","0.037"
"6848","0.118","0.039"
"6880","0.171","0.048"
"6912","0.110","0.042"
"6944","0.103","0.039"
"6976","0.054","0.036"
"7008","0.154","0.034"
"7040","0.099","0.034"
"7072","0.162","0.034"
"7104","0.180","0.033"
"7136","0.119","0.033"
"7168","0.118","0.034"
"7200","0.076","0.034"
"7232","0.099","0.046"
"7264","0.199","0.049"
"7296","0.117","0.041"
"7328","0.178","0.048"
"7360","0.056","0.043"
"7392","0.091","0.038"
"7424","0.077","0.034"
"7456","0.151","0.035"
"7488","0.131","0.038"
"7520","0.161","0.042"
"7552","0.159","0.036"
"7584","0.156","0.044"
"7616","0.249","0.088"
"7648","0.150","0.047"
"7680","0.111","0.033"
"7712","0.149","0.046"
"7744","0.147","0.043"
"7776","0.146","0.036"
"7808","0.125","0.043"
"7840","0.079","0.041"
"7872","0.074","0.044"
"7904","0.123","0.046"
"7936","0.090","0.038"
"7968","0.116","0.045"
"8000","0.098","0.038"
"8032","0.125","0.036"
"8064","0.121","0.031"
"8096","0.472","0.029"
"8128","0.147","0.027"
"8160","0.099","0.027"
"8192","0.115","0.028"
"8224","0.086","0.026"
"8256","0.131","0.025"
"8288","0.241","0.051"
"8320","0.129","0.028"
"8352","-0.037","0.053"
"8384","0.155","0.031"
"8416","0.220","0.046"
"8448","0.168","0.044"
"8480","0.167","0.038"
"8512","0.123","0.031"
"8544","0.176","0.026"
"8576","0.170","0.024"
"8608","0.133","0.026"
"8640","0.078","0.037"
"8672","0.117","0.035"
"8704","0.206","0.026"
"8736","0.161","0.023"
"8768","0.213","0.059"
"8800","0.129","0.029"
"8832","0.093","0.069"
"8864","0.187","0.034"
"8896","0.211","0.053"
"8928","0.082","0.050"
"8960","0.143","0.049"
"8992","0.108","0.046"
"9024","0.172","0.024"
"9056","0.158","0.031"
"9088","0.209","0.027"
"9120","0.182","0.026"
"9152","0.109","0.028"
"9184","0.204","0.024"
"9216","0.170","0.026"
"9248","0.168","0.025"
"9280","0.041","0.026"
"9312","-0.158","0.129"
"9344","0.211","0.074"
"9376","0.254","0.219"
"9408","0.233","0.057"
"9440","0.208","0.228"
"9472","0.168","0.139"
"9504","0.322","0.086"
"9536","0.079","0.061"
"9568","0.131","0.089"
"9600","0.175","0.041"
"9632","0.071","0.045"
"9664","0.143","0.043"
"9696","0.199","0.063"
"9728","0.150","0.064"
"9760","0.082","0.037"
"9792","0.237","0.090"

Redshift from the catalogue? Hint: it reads 1.17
